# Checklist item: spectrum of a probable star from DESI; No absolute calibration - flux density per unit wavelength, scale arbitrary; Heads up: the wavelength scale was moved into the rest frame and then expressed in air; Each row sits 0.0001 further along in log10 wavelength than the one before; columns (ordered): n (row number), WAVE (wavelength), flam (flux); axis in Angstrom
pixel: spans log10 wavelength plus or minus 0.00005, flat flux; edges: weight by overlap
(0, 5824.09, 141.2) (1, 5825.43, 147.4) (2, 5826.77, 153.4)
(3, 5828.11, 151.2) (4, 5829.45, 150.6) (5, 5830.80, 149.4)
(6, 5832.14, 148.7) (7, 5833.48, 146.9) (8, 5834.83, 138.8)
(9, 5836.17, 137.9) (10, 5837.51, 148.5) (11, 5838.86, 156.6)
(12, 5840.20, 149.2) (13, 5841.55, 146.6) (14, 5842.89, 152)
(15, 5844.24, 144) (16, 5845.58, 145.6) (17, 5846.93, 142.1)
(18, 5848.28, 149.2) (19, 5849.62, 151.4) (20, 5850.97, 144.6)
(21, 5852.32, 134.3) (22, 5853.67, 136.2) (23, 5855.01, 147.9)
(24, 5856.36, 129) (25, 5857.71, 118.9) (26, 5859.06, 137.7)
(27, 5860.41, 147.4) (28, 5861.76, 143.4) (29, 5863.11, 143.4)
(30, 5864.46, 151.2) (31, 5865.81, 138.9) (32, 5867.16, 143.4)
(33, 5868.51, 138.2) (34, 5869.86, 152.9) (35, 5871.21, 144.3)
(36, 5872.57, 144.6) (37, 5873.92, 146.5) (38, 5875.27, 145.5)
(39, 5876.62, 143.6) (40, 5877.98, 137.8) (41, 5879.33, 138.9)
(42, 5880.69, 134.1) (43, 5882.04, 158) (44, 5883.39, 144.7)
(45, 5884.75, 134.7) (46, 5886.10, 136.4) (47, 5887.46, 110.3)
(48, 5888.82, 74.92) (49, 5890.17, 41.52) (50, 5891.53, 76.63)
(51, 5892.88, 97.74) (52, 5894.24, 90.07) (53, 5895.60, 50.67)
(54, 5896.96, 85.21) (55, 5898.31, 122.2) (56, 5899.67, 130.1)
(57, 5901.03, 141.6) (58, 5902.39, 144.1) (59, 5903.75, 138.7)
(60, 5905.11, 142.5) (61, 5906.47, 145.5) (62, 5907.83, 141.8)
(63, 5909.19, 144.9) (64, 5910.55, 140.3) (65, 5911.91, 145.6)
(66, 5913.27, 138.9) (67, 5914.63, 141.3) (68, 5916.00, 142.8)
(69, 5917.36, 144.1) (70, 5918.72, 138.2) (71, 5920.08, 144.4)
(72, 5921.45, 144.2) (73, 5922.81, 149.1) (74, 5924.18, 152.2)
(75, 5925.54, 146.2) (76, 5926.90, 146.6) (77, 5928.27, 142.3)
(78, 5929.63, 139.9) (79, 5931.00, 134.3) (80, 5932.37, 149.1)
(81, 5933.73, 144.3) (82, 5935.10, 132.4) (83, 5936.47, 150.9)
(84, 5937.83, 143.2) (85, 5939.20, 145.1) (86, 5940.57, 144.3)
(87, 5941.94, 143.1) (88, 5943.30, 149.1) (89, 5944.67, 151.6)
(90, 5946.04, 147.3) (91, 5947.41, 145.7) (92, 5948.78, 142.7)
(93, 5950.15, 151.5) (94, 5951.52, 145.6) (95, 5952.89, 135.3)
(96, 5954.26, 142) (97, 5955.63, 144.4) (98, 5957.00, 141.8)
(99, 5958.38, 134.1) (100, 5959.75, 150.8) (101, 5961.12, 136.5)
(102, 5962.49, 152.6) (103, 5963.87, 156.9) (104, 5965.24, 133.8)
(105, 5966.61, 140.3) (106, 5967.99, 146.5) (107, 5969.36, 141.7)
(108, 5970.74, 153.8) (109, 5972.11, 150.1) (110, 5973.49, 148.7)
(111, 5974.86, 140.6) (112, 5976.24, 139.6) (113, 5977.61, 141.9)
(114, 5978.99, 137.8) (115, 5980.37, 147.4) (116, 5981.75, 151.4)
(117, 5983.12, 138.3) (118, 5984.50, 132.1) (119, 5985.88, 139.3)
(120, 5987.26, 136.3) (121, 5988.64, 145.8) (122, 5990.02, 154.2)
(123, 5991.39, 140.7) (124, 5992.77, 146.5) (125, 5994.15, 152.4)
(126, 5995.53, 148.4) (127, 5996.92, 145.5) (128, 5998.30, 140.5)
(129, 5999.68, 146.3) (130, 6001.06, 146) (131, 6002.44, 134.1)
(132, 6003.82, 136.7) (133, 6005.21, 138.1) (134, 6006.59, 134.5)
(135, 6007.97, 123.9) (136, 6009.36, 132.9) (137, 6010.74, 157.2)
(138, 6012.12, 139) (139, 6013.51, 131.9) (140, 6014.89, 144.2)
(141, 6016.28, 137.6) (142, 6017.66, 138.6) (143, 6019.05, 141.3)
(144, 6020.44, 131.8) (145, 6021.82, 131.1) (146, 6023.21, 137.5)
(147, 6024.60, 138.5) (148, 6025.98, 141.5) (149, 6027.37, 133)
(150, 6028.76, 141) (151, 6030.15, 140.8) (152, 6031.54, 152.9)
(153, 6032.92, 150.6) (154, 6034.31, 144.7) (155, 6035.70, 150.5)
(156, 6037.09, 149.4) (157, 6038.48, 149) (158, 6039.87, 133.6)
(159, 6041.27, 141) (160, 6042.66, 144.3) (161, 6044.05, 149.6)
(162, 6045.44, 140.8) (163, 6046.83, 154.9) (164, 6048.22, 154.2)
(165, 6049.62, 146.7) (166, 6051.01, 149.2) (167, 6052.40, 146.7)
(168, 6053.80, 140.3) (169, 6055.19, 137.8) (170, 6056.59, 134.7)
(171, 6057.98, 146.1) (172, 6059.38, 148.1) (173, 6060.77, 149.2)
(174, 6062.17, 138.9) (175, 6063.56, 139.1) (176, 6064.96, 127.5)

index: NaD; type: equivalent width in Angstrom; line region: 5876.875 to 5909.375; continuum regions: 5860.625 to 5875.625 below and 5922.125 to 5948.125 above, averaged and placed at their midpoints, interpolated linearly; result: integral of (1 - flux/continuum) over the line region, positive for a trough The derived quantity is 5.8 Angstrom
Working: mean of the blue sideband 145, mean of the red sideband 145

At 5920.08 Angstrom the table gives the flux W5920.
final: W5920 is 144.4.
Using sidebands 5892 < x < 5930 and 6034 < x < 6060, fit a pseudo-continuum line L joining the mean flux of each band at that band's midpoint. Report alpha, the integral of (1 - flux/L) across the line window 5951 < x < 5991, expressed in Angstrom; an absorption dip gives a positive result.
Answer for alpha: -1.4 Angstrom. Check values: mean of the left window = 133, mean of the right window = 145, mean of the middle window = 143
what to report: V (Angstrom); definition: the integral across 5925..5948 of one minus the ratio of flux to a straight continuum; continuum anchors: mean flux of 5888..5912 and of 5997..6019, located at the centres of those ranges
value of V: -4.2 Angstrom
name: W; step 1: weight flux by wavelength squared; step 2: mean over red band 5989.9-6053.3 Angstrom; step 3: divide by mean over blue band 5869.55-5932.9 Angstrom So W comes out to 1.13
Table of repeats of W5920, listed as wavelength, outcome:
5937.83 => 143.2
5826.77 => 153.4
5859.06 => 137.7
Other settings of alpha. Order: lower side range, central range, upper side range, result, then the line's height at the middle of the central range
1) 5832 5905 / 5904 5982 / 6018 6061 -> -3.8 Angstrom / 137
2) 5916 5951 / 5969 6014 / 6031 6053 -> 1.2 Angstrom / 146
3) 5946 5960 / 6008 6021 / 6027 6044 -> 0.5 Angstrom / 144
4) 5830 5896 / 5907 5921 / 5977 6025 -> -0.6 Angstrom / 137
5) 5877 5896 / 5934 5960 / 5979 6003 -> -2.9 Angstrom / 130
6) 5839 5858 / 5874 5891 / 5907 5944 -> 2.1 Angstrom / 143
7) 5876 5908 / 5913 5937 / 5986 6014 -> -3.4 Angstrom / 126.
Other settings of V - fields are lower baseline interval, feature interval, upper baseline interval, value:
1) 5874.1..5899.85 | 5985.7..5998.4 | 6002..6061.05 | -1.1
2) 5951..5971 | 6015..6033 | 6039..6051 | 0.7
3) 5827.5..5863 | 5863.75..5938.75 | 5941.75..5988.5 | 5.6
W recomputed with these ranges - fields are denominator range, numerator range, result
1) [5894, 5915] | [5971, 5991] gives 1.15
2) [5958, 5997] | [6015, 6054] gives 1.01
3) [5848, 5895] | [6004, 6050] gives 1.14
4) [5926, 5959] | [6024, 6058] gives 1.04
